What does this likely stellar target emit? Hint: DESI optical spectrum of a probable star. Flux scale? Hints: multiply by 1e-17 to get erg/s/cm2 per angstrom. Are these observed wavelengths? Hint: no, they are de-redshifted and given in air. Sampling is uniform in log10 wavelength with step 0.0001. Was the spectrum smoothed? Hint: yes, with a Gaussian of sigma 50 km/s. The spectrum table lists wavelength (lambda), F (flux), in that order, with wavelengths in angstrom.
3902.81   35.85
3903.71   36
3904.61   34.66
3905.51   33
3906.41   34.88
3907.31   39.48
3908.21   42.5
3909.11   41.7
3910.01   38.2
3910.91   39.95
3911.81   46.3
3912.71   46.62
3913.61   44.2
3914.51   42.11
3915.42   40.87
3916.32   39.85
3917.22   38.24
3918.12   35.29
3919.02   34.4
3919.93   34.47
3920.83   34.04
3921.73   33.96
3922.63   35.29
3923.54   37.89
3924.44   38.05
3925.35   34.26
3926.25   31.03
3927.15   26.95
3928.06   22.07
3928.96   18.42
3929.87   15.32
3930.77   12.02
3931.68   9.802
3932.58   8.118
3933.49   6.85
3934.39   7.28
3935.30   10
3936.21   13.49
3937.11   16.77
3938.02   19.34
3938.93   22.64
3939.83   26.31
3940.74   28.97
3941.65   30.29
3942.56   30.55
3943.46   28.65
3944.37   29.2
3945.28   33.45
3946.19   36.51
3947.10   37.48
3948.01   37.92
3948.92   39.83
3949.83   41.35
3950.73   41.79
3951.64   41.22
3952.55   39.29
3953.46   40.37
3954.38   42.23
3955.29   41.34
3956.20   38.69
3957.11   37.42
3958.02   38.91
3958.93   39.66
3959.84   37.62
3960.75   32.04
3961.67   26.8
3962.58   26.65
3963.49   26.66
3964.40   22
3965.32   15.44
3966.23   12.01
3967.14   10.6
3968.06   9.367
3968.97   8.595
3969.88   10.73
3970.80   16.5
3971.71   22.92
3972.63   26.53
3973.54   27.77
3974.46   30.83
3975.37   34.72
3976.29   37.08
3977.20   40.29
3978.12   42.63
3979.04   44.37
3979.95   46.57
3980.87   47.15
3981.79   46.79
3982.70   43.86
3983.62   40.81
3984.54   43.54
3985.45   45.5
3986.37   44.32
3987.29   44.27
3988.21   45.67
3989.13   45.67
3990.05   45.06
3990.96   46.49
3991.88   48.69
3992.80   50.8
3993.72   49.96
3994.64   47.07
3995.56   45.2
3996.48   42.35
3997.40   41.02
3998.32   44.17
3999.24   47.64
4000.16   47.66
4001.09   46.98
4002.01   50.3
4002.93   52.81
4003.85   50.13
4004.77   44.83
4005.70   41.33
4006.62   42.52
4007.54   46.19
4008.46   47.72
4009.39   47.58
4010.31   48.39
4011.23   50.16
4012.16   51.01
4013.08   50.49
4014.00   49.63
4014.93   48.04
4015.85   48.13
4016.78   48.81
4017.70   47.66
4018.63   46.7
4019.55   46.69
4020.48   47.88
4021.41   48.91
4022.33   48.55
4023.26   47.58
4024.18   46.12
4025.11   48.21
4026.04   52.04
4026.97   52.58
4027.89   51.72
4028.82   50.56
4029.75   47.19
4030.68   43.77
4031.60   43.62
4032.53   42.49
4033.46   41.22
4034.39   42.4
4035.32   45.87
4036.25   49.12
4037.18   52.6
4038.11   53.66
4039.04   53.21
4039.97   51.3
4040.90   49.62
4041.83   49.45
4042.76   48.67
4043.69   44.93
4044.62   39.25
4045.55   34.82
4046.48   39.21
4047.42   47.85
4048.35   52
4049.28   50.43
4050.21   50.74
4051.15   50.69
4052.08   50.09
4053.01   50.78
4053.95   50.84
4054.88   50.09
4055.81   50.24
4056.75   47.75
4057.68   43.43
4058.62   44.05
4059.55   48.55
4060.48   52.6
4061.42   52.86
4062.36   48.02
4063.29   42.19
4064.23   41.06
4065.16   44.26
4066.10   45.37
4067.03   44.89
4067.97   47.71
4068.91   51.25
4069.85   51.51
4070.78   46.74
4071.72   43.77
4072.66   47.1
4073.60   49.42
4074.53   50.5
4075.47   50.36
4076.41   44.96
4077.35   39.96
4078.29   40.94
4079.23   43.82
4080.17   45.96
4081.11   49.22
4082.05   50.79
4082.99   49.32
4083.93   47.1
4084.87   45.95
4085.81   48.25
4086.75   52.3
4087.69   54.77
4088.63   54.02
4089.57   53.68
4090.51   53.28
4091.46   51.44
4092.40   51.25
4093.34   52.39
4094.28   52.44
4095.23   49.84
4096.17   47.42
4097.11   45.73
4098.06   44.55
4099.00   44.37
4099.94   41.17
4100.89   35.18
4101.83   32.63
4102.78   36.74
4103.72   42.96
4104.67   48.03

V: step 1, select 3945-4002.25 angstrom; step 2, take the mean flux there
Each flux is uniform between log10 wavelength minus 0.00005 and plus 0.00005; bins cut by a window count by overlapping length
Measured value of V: 37.1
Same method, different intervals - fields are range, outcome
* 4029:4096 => 47.9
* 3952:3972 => 27.2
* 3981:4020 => 46.7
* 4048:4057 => 50.4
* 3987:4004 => 46.9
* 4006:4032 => 48.1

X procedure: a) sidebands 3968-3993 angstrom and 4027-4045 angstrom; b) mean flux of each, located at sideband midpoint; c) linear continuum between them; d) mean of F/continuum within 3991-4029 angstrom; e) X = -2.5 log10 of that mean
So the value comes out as -0.12 mag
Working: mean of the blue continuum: 37.4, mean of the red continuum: 47.6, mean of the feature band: 47.9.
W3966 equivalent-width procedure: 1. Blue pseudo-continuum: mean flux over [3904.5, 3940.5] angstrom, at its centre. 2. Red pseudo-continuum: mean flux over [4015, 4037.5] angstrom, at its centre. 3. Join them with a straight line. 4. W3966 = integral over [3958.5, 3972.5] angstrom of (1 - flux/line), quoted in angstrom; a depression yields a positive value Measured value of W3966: 5.9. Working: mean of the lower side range 29.6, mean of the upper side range 47.5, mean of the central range 21.3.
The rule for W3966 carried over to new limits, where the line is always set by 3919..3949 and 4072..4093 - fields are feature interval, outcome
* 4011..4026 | -3.7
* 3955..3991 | -1.7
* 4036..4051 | -1.9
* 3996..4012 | -4.4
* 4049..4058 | -1.1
